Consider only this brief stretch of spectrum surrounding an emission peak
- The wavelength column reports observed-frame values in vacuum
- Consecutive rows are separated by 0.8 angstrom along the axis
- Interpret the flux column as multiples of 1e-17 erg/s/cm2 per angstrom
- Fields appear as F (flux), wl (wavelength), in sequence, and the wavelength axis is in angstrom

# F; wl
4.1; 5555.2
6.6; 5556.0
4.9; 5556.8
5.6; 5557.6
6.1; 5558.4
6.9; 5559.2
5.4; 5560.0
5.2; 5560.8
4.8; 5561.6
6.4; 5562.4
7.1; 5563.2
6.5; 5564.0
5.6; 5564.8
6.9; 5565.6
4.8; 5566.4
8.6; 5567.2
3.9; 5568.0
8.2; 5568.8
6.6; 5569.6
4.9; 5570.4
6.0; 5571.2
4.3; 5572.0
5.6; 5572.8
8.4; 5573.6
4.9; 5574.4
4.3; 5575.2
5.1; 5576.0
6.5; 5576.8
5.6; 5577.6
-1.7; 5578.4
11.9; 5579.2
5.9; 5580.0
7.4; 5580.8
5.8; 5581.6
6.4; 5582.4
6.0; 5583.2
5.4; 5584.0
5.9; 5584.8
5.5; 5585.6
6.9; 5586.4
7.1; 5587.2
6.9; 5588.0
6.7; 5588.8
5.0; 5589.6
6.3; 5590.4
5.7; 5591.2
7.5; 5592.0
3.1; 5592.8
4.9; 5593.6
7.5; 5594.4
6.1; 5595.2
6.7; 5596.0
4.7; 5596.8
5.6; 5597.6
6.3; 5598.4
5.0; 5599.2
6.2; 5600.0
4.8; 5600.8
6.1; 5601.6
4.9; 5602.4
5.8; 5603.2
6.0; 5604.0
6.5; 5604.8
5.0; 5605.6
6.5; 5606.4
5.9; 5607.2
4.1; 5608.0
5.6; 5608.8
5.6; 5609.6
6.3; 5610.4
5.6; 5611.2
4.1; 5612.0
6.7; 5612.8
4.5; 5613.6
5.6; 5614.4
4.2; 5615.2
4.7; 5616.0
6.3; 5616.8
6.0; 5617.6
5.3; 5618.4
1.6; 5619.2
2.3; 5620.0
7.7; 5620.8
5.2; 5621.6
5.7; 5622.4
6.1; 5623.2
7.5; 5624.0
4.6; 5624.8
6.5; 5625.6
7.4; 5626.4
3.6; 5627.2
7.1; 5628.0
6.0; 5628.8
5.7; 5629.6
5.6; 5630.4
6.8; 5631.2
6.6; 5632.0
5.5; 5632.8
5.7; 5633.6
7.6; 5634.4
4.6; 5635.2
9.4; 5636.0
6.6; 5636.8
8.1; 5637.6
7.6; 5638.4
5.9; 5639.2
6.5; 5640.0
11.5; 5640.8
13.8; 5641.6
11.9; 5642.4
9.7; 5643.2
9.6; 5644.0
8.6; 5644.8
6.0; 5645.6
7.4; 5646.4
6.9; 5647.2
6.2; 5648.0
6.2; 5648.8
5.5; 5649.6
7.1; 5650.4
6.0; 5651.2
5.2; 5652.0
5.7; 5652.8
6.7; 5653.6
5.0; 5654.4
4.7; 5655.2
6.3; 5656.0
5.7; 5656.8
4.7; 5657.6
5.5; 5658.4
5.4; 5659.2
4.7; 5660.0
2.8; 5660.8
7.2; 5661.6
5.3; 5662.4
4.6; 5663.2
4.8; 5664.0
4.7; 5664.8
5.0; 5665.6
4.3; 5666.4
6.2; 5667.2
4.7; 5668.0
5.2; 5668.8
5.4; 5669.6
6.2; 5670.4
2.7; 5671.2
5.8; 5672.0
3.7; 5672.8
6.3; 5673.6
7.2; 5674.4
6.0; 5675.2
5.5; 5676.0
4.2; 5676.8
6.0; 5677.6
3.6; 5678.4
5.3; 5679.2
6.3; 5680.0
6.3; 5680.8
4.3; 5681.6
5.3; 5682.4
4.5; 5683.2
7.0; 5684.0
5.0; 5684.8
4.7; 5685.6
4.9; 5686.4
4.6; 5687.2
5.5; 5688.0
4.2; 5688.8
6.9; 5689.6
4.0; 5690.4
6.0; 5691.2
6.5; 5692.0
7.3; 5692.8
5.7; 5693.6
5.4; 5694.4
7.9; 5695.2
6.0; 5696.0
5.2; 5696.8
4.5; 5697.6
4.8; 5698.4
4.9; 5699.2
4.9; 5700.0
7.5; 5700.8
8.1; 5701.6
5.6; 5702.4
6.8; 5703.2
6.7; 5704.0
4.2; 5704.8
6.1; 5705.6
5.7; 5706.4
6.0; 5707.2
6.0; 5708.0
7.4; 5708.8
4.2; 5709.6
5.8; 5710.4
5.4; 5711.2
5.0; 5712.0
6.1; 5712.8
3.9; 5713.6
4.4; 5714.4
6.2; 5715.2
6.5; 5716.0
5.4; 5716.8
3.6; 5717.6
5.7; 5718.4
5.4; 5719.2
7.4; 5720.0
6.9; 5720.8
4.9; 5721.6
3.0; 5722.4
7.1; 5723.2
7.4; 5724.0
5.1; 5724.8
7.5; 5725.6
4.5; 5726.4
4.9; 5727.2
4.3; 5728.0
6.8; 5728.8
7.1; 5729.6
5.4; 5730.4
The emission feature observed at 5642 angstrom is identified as Hbeta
